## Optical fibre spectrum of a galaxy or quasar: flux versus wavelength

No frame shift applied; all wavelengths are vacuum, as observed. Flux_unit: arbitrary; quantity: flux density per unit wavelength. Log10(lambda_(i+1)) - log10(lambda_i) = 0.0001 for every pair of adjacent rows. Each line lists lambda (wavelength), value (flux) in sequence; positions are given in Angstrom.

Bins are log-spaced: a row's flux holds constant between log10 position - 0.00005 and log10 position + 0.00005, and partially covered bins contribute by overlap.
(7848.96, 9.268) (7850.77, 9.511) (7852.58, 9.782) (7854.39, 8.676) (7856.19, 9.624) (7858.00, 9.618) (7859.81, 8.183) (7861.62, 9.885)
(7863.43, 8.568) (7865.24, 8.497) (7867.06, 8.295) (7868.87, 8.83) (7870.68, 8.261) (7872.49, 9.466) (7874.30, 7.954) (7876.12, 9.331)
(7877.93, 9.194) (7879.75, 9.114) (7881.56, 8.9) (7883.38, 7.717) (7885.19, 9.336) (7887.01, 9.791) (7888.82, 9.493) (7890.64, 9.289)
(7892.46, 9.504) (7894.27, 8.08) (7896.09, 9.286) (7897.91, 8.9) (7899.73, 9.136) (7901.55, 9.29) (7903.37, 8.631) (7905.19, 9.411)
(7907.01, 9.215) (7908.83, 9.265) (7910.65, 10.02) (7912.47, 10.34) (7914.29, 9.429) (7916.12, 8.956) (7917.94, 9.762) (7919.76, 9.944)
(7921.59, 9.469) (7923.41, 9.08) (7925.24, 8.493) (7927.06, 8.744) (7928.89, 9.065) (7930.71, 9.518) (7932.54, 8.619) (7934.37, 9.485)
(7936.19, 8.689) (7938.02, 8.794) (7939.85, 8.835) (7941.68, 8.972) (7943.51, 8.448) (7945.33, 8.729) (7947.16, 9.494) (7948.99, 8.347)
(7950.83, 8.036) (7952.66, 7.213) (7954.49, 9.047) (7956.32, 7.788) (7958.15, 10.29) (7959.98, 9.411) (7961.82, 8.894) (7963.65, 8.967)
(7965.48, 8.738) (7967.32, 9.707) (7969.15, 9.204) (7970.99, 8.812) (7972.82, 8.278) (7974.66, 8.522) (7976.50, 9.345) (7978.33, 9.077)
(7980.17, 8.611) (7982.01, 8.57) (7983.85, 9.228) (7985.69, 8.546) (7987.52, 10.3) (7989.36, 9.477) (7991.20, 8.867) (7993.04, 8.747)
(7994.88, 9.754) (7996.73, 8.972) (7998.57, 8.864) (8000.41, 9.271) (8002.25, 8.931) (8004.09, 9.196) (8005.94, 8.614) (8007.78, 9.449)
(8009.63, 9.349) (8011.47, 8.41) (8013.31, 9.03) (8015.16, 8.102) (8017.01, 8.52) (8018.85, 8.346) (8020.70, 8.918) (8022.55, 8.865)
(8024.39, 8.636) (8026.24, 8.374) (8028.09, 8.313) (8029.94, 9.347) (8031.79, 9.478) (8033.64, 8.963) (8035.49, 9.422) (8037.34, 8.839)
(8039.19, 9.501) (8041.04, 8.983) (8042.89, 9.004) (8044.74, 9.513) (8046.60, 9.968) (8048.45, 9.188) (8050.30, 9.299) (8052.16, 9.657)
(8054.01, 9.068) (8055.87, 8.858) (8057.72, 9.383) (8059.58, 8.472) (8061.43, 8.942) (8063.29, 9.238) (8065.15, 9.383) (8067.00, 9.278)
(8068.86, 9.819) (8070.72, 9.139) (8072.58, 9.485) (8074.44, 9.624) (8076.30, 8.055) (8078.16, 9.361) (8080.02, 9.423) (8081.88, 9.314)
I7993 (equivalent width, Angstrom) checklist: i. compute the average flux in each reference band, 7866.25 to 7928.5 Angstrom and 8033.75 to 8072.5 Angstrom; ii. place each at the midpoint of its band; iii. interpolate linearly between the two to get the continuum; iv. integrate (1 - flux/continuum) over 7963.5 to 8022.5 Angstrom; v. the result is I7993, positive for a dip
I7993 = 1.5 Angstrom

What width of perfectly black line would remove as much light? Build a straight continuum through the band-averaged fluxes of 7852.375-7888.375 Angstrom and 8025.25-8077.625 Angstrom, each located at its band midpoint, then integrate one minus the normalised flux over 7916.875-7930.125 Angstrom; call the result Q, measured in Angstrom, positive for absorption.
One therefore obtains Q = -0.3 Angstrom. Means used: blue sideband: 8.94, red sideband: 9.16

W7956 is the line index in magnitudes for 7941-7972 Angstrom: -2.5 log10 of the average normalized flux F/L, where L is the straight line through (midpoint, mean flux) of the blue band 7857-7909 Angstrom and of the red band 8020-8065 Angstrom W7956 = 0.02 mag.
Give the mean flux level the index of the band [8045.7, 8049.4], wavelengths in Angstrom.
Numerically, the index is 9.59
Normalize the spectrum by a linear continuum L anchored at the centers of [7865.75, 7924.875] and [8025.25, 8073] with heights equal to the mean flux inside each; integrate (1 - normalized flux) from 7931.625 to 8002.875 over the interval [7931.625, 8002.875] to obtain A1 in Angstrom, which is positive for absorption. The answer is 1.85 Angstrom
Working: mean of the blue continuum 9.14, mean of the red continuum 9.18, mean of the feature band 8.92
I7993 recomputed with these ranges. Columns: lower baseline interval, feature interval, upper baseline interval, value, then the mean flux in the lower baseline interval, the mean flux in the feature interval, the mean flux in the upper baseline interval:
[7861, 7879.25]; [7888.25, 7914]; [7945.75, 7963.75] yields -1.4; 8.81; 9.28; 8.74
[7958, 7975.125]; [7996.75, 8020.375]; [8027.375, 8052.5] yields 0.8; 9.04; 8.85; 9.25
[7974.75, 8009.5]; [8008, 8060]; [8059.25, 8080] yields 0.8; 9.09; 9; 9.19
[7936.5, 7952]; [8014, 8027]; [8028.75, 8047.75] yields 0.9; 8.68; 8.55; 9.29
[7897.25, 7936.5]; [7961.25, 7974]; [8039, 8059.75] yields 0.4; 9.26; 8.94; 9.26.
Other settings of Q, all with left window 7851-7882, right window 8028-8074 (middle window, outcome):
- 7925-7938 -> 0.2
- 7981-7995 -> 0.0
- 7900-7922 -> -1.1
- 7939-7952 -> 0.6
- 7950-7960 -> 0.6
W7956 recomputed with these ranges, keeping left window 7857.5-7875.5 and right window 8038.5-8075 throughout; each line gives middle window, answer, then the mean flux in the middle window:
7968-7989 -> 0.01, 8.98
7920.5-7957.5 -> 0.02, 8.76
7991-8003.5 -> 0.01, 9.07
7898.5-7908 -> -0.03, 9.13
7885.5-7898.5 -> -0.05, 9.21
